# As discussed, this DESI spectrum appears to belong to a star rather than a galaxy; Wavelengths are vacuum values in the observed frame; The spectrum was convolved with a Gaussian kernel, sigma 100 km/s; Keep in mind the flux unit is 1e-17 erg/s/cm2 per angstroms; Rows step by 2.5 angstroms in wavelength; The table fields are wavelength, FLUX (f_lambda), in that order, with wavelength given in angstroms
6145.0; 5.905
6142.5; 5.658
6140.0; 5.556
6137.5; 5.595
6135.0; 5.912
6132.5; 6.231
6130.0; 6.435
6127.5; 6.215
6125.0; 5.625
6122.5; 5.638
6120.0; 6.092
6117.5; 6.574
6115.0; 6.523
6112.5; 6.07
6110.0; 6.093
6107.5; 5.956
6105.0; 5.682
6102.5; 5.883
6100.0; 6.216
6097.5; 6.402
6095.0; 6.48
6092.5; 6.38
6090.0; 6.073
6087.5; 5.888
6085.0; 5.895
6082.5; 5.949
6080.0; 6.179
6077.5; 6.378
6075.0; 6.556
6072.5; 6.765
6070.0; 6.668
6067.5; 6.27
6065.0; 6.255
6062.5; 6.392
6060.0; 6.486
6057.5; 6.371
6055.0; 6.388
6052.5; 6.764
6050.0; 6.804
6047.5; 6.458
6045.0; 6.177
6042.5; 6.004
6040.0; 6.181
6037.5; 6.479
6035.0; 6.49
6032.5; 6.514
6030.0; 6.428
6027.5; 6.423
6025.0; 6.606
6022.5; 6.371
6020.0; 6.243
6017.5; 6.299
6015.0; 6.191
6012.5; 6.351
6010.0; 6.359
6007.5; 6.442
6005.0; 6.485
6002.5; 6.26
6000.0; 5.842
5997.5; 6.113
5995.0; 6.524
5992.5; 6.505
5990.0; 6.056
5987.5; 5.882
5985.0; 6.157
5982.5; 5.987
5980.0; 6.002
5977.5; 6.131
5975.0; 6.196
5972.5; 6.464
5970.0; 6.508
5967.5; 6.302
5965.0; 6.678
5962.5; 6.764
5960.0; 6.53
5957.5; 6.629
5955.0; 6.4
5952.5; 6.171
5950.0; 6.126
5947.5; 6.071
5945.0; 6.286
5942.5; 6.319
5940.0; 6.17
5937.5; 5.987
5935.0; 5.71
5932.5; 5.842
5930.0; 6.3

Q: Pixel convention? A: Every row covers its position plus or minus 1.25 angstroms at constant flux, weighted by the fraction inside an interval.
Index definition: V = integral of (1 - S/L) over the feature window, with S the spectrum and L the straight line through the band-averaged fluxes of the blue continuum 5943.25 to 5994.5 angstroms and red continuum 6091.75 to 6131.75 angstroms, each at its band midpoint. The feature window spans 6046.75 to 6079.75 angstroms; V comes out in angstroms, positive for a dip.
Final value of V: -1.6 angstroms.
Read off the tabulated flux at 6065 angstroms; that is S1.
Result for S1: 6.255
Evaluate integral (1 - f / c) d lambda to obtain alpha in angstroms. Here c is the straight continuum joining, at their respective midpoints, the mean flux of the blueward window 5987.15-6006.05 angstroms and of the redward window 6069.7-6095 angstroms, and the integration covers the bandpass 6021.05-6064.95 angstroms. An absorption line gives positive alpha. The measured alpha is -1.3 angstroms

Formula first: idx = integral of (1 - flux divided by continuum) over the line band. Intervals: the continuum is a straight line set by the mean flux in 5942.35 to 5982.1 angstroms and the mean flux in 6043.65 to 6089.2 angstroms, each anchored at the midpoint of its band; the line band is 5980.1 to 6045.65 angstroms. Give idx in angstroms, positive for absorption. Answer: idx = 0.8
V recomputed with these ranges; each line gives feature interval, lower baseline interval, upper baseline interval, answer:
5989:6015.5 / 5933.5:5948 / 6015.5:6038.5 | 0.1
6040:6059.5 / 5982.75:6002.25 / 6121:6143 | -1.2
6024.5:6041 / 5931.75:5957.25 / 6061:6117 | -0.7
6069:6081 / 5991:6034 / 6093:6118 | -0.5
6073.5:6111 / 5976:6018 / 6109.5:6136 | 0.1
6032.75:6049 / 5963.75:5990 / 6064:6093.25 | -0.2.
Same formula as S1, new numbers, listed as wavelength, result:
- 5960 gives 6.53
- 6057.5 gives 6.371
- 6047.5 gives 6.458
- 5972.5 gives 6.464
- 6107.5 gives 5.956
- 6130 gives 6.435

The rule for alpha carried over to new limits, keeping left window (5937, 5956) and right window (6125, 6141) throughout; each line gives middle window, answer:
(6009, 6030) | -0.9 angstroms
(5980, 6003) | 0.0 angstroms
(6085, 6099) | -0.5 angstroms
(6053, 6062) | -0.6 angstroms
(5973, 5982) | 0.0 angstroms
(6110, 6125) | -0.3 angstroms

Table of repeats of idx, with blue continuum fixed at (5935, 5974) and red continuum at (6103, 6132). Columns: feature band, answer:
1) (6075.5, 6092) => 0.10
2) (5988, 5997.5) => -0.02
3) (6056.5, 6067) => -0.34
